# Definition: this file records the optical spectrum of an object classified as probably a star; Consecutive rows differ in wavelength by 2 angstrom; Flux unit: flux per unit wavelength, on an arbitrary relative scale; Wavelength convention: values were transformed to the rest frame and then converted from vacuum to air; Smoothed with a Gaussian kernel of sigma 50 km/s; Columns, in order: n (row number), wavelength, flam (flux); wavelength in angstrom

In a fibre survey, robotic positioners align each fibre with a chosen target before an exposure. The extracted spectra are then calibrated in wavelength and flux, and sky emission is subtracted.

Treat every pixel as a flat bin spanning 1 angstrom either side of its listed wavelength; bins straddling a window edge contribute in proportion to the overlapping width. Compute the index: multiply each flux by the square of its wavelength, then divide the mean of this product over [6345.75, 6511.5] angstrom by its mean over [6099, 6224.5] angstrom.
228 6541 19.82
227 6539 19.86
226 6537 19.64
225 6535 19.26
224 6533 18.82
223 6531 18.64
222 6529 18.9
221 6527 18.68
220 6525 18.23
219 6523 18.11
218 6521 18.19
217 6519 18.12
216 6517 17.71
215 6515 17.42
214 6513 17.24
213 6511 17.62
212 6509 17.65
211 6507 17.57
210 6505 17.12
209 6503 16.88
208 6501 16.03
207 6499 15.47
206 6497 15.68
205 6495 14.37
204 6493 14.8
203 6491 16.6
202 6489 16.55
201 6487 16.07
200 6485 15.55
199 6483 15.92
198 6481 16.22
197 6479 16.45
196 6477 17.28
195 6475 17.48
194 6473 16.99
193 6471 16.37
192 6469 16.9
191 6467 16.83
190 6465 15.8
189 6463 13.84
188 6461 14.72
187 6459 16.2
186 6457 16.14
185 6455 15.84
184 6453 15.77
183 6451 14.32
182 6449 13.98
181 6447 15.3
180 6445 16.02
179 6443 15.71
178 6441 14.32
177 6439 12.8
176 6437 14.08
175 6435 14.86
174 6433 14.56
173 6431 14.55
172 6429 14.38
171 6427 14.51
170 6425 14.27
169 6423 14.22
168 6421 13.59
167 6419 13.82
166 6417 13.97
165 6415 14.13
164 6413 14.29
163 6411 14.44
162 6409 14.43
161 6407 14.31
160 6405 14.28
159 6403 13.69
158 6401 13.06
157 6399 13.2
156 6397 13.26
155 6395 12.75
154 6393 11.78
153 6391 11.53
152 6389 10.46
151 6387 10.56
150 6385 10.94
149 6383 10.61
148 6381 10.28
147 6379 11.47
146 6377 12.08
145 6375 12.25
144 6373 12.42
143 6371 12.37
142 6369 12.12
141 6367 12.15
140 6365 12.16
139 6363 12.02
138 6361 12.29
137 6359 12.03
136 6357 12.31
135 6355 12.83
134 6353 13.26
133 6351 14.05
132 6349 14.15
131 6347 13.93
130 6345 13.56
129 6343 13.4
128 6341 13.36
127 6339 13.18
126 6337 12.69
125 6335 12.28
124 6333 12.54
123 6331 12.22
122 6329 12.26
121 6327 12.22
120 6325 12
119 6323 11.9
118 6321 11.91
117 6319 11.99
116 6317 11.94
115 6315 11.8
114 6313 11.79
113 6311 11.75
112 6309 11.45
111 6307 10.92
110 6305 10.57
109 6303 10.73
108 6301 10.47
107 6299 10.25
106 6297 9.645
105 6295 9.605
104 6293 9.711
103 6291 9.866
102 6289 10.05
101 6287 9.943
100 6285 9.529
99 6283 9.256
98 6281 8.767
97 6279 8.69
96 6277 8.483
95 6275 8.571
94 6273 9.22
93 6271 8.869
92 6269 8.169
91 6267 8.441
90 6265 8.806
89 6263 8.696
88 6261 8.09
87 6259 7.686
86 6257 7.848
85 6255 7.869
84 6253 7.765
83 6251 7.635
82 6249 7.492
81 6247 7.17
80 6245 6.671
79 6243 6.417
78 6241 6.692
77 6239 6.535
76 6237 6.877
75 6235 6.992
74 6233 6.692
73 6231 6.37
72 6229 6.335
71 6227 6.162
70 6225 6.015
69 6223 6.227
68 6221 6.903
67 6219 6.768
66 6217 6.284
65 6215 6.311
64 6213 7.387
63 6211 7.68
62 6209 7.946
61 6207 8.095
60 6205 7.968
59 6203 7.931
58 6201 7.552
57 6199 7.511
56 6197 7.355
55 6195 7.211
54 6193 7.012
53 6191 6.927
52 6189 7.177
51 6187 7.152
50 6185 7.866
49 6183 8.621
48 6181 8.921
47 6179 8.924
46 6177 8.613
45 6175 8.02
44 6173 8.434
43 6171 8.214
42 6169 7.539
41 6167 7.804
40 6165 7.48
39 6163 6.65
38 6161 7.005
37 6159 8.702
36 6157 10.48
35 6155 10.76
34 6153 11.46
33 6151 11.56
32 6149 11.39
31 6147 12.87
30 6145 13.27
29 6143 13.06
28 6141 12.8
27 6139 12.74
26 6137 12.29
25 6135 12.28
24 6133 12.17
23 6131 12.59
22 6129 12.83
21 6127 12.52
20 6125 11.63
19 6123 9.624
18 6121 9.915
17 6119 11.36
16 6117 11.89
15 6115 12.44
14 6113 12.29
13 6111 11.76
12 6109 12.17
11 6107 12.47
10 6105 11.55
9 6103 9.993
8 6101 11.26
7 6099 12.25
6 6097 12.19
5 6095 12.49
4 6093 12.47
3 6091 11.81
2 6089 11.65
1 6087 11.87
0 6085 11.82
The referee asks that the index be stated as 1.6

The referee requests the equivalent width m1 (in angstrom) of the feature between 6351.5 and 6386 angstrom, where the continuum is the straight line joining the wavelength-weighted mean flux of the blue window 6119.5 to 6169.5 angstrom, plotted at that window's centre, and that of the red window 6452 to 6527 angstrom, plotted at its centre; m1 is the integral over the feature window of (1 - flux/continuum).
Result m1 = 6.1 angstrom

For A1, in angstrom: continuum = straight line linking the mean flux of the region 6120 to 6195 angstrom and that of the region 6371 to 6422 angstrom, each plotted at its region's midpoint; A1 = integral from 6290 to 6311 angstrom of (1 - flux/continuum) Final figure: 2.1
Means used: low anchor 9.89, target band 10.4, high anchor 12.7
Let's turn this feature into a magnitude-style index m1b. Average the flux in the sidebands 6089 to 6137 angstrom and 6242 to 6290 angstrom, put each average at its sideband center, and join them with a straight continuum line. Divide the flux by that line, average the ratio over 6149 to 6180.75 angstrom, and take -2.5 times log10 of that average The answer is 0.20 mag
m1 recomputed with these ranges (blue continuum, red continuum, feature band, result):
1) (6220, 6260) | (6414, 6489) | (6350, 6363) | -1.39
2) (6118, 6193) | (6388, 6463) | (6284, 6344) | 5.09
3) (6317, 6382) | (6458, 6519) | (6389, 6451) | 2.27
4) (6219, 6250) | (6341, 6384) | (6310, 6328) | -2.45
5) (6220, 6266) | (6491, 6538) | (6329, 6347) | -3.64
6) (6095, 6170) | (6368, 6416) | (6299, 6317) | 1.37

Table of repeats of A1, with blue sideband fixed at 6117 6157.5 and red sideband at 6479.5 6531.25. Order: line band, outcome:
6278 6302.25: 7.52 angstrom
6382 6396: 3.76 angstrom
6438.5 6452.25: 1.19 angstrom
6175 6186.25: 3.59 angstrom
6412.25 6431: 1.95 angstrom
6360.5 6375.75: 2.88 angstrom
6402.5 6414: 0.99 angstrom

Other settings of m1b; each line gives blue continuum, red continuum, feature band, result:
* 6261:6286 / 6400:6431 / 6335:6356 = -0.168 mag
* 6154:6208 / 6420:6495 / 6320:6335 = -0.022 mag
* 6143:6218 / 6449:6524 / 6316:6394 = 0.061 mag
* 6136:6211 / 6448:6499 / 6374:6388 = 0.226 mag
